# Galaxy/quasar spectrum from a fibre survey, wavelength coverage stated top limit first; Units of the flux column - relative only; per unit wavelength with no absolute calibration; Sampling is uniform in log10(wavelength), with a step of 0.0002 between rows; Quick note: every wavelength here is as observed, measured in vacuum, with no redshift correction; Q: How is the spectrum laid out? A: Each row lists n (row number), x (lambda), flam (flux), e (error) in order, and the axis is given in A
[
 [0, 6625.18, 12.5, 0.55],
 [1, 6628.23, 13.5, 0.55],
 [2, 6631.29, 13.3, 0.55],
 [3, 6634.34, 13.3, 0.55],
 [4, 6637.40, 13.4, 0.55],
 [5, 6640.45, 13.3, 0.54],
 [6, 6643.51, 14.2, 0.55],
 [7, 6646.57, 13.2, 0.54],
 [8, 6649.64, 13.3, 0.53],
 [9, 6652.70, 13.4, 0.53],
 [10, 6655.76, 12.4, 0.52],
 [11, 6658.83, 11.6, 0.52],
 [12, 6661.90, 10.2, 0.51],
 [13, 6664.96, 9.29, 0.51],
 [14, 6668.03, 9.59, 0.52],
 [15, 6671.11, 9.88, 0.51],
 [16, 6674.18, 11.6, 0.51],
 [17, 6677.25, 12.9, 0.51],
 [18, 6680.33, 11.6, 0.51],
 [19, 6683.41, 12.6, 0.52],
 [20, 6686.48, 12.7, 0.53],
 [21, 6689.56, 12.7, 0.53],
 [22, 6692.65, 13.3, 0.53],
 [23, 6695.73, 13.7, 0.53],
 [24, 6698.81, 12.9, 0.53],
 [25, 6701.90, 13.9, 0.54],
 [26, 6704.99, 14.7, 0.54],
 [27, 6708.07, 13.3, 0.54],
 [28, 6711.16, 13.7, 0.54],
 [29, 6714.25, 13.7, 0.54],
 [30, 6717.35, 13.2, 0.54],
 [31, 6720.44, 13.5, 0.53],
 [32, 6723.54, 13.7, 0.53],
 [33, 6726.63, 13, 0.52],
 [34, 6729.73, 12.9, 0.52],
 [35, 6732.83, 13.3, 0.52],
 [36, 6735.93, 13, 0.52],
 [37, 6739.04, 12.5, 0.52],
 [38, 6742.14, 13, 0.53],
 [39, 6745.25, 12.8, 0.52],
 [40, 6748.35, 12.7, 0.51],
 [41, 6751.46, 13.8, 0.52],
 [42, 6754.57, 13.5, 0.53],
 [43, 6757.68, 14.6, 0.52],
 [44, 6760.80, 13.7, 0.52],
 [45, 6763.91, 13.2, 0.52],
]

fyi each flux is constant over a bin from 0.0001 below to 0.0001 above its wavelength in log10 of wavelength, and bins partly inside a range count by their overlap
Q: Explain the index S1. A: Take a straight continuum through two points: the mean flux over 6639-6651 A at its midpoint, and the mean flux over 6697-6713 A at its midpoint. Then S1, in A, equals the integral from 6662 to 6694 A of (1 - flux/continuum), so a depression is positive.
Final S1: 4.9 A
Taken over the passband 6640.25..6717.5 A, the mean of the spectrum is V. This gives 12.5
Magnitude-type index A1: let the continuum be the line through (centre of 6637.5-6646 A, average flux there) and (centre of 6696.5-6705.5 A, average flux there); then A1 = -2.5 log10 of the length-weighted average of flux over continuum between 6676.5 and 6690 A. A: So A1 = 0.10 mag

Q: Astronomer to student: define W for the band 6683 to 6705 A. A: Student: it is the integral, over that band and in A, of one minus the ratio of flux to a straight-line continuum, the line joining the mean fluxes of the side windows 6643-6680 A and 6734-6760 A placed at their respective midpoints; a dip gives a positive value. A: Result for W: -1.7 A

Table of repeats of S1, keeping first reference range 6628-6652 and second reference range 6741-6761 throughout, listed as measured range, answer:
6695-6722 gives -0.4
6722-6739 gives 0.4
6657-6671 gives 3.4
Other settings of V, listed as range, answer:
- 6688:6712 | 13.5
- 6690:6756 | 13.3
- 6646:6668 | 11.7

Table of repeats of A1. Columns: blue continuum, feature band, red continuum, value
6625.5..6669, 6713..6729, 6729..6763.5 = -0.027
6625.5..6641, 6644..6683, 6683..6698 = 0.130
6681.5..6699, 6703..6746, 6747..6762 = 0.001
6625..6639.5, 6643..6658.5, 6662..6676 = -0.122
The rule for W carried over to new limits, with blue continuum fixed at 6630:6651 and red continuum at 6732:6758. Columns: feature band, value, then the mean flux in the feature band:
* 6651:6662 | 1.0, 12.1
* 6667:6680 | 2.2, 11.1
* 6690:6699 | 0.0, 13.3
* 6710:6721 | -0.2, 13.5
